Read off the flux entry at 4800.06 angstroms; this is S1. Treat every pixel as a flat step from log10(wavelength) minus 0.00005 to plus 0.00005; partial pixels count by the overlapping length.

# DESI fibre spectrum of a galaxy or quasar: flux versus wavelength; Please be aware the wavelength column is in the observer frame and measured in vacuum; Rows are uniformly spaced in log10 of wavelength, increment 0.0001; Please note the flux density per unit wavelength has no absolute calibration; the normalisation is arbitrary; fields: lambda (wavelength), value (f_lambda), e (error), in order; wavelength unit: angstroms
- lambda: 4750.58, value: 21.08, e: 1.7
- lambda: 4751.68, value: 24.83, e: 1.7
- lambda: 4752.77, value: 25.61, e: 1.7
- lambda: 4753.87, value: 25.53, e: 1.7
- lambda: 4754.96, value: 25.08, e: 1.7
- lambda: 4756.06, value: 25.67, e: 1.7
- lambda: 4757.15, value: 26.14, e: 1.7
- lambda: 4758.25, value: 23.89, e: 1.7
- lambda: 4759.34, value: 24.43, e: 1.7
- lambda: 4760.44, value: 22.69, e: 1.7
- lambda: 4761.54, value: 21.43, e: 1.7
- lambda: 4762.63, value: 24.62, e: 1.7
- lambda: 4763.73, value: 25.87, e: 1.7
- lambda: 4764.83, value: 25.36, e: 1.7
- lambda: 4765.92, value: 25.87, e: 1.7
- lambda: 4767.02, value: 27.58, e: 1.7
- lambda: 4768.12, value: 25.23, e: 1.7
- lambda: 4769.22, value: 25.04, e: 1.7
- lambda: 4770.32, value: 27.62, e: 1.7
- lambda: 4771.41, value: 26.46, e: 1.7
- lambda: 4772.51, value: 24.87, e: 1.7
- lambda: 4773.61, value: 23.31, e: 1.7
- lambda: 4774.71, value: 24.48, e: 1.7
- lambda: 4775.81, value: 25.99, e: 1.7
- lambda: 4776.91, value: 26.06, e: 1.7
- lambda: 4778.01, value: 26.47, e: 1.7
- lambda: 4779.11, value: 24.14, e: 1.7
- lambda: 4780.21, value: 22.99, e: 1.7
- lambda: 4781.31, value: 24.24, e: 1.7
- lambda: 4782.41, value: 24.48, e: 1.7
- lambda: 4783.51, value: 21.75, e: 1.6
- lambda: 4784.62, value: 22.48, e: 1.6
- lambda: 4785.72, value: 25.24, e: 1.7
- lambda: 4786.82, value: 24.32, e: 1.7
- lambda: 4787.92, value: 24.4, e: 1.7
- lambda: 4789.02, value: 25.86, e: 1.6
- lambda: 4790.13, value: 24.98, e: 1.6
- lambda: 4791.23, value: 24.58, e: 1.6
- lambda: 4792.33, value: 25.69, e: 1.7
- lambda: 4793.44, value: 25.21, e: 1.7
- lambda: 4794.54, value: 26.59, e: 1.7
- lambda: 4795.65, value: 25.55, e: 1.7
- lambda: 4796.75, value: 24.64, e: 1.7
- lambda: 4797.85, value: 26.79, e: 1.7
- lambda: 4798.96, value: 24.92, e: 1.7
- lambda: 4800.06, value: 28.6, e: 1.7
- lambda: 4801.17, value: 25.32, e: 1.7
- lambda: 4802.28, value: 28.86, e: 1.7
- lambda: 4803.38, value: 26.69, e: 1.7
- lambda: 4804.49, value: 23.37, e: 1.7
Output 28.6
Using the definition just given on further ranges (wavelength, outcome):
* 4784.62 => 22.48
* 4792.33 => 25.69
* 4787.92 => 24.4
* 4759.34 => 24.43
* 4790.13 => 24.98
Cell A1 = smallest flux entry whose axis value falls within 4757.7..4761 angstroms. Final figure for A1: 22.69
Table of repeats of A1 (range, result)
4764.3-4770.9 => 25.04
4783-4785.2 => 21.75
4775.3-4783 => 22.99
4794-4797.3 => 24.64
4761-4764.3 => 21.43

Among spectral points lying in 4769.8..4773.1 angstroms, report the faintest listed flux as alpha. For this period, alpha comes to 24.87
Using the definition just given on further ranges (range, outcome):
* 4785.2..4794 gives 24.32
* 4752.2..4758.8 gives 23.89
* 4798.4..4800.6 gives 24.92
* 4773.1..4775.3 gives 23.31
